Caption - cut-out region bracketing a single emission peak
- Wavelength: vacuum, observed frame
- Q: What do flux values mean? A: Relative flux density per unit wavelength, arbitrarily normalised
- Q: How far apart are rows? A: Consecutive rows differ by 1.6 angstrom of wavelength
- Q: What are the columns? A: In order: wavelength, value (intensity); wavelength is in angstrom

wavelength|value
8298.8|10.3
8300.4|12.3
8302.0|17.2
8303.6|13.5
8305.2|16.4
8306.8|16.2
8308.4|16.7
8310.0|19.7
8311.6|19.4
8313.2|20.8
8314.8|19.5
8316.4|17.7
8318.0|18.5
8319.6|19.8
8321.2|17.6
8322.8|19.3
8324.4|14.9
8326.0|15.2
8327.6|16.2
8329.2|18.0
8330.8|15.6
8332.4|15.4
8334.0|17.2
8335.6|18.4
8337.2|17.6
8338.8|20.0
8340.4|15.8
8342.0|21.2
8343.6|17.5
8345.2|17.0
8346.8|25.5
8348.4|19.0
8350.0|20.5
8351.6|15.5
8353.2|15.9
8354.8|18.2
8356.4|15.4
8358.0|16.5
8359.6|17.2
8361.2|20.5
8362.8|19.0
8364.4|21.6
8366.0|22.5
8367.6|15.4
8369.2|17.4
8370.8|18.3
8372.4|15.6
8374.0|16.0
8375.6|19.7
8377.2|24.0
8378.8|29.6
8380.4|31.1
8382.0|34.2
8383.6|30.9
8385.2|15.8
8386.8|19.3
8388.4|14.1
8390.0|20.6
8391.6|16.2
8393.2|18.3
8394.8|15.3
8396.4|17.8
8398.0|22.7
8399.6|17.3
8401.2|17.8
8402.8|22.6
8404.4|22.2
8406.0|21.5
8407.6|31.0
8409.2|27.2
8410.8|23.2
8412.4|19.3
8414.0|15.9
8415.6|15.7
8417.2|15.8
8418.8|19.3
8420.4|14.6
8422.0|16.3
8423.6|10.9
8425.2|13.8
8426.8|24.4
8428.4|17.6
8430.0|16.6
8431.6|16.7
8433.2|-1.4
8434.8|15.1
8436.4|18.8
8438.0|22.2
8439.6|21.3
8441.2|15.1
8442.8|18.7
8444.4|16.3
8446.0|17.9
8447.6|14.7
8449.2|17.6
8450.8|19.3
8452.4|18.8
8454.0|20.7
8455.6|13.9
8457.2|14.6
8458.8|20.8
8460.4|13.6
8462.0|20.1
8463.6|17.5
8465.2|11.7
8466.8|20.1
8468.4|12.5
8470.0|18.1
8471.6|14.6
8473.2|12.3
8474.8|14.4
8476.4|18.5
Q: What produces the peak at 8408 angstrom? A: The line [N II] 6583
